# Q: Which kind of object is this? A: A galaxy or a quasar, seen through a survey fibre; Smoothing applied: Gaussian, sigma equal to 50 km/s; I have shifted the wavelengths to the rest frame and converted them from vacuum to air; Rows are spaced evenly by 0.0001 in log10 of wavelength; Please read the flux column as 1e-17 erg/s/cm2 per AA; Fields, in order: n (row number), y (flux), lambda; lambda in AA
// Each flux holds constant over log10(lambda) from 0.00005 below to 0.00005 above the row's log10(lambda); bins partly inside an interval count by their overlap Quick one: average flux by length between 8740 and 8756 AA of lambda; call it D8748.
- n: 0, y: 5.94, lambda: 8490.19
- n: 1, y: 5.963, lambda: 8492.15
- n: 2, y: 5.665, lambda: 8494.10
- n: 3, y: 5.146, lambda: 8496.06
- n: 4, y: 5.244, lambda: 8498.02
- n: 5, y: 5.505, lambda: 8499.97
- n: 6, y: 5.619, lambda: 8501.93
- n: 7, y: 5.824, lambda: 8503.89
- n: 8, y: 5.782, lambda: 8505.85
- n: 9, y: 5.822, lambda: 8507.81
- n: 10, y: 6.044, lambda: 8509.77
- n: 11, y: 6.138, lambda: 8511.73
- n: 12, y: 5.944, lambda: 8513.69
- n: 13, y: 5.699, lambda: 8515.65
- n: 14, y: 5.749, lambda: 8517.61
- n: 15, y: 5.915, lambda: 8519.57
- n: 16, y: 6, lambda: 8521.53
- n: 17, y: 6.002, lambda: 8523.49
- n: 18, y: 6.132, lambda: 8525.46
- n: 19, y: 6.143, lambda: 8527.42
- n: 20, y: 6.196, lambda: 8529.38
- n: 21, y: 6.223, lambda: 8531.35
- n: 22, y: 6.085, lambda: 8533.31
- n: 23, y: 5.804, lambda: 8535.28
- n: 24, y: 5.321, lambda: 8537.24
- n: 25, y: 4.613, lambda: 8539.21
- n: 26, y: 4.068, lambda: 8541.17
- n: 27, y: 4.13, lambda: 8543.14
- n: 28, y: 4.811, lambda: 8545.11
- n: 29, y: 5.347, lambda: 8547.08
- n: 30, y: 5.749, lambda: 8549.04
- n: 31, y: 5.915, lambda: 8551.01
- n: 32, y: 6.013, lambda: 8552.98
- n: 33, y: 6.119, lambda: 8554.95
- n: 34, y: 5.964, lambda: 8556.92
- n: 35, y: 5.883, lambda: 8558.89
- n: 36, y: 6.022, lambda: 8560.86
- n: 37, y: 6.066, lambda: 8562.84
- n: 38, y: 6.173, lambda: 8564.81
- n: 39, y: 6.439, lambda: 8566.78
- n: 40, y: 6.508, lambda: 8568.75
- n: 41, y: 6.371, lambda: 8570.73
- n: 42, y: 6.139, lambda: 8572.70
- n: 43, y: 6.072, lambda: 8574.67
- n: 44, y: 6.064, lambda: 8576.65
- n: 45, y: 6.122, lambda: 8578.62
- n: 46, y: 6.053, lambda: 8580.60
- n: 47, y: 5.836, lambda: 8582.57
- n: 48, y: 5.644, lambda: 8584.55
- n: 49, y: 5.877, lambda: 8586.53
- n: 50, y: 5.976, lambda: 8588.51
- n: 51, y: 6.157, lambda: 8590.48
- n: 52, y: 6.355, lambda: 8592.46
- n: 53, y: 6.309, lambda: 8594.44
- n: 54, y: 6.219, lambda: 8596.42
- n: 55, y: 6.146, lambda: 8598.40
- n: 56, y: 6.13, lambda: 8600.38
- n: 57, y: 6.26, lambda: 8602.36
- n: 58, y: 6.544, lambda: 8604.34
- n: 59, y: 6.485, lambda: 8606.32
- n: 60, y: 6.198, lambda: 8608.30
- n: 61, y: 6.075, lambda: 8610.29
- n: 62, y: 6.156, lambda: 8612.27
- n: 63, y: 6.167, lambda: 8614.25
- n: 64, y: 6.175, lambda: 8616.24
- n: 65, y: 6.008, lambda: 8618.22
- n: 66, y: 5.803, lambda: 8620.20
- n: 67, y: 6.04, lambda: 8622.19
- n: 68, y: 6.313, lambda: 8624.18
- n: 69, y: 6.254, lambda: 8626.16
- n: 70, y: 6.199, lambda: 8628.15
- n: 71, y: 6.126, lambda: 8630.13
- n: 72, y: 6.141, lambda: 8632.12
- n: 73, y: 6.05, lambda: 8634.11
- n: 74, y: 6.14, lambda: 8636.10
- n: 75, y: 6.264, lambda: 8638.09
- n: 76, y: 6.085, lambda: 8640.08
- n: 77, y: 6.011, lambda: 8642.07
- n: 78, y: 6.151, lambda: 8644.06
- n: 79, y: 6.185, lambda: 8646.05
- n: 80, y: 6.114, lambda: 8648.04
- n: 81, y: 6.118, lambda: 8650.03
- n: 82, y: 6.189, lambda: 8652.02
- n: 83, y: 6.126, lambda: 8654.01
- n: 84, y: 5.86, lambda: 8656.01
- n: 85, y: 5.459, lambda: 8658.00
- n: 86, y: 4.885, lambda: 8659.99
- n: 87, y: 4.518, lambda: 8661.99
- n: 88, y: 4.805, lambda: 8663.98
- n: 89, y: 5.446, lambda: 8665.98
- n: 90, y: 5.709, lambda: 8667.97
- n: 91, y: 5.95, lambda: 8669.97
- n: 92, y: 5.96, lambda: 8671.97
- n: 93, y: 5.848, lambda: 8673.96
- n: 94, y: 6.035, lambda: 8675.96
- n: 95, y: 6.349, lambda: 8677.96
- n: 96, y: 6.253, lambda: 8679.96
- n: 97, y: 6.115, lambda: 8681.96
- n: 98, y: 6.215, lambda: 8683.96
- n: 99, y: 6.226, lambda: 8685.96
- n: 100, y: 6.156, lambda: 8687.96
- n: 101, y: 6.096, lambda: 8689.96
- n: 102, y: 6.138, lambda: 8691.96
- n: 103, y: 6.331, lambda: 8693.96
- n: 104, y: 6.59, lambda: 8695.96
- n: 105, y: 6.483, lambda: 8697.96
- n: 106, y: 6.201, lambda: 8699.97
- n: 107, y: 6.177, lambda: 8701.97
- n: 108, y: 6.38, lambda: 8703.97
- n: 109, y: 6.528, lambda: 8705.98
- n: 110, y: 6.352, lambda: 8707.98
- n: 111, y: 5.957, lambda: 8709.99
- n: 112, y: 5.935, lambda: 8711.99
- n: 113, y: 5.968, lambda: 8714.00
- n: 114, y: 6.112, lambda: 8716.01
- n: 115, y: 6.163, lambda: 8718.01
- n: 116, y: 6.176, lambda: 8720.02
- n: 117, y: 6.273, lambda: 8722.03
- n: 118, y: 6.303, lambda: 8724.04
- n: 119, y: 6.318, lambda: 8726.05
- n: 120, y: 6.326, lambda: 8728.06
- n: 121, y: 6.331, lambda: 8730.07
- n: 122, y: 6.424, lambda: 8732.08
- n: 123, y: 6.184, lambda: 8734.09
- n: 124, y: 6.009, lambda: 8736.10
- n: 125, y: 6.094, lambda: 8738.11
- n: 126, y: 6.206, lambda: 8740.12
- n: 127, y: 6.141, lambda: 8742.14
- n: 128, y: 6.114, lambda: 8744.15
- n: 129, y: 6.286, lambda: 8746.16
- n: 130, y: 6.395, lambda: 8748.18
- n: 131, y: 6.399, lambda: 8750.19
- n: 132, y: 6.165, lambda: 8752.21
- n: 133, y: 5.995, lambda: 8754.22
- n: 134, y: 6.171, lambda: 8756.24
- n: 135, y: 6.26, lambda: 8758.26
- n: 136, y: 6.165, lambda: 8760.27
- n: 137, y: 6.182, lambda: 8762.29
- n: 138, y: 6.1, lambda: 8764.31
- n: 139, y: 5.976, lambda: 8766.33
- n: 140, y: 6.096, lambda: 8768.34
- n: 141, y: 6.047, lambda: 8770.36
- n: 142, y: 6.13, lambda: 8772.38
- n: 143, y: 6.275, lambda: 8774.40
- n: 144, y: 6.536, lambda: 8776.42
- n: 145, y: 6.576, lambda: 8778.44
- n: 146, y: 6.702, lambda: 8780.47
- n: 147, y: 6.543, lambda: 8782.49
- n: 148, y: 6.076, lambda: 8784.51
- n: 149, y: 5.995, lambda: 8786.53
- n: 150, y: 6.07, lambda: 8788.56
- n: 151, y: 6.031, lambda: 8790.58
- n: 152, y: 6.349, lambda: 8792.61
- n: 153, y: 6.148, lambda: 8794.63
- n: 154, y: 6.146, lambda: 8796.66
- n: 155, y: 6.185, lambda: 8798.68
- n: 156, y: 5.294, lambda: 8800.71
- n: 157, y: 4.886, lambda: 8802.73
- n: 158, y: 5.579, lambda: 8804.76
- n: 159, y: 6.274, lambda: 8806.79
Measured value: 6.21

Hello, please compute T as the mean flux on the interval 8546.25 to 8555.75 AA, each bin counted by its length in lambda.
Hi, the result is 5.83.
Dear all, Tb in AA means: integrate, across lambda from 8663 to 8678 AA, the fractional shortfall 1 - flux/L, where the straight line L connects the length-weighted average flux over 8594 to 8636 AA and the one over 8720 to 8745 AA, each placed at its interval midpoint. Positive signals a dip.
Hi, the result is 1.1 AA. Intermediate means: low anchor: 6.18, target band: 5.73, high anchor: 6.22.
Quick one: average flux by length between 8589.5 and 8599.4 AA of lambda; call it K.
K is 6.23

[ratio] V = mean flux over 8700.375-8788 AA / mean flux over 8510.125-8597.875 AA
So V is 1.06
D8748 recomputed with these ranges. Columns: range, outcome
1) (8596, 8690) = 6.01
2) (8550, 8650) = 6.13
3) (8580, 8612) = 6.14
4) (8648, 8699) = 5.92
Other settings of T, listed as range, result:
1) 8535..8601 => 5.84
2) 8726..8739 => 6.24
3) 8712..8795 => 6.21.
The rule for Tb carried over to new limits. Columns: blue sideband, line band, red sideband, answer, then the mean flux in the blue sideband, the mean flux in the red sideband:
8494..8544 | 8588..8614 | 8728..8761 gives -1.7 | 5.65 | 6.21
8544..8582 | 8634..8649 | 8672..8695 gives -0.1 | 5.98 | 6.15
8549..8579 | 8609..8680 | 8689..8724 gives 2.7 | 6.11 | 6.23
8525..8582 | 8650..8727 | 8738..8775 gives 0.4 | 5.81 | 6.17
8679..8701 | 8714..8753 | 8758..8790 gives 0.1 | 6.26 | 6.23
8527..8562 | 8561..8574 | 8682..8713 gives -1.3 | 5.57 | 6.25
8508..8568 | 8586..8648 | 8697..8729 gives -2.0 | 5.76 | 6.23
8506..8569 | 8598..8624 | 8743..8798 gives -1.1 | 5.77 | 6.22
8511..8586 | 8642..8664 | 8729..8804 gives 0.9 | 5.83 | 6.15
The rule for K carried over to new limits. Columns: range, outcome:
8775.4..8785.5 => 6.49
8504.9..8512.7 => 5.95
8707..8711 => 6.15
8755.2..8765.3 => 6.17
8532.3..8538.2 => 5.75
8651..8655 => 6.16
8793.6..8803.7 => 5.74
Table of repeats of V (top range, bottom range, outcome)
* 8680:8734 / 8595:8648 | 1.01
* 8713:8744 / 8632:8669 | 1.07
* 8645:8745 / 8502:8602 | 1.03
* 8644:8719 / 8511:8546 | 1.07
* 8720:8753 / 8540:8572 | 1.09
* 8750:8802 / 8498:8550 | 1.09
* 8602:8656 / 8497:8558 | 1.08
